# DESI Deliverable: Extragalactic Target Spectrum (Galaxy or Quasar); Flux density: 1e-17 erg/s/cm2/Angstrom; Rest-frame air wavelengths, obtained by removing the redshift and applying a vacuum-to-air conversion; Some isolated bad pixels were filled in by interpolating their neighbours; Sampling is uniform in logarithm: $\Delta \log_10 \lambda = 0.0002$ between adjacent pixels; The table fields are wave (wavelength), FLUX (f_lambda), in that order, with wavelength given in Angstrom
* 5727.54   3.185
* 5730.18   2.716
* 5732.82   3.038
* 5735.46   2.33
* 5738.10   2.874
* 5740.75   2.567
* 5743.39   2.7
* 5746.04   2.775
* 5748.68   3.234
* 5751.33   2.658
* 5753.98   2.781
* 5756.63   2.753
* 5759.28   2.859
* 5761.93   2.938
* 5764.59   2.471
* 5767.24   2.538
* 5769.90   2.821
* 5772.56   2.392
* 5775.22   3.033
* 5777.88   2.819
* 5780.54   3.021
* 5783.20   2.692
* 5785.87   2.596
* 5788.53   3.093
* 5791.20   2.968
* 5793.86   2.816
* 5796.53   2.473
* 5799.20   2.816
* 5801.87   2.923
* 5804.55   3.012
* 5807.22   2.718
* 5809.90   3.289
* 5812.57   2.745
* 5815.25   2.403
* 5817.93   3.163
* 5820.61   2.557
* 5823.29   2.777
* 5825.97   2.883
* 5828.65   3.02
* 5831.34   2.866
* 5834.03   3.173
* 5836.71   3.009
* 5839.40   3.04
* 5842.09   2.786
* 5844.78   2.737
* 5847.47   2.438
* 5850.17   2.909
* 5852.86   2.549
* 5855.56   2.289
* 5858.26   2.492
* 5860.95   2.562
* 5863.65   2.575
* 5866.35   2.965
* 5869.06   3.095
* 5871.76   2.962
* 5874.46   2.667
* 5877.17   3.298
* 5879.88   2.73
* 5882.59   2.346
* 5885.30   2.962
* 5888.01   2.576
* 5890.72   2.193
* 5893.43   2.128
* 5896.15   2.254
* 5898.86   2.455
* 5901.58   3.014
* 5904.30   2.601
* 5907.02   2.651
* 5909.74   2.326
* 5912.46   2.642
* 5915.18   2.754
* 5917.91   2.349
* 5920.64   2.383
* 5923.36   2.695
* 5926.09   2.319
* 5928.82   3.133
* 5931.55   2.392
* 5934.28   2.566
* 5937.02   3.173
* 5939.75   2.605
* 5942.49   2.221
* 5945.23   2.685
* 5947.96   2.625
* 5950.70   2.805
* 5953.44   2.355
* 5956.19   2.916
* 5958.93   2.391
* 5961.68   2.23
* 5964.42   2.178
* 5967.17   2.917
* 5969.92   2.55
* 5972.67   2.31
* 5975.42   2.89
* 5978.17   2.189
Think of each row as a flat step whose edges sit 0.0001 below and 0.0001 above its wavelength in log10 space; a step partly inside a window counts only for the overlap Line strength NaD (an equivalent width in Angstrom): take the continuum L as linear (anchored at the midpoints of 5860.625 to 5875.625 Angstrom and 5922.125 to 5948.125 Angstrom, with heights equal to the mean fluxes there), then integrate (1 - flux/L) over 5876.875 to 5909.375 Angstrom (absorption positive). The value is 2.2 Angstrom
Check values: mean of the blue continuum 2.82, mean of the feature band 2.57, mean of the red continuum 2.64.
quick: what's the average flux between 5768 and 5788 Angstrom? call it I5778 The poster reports 2.77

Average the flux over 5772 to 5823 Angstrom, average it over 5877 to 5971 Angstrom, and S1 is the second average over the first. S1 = 0.9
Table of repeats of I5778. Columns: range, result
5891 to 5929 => 2.52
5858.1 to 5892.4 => 2.73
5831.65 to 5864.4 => 2.72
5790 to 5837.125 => 2.86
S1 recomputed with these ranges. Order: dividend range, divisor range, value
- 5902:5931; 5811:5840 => 0.90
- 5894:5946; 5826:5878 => 0.92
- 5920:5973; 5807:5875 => 0.92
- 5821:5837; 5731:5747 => 1.08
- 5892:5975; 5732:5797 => 0.92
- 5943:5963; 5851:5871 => 0.96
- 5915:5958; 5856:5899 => 0.99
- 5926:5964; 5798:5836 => 0.90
